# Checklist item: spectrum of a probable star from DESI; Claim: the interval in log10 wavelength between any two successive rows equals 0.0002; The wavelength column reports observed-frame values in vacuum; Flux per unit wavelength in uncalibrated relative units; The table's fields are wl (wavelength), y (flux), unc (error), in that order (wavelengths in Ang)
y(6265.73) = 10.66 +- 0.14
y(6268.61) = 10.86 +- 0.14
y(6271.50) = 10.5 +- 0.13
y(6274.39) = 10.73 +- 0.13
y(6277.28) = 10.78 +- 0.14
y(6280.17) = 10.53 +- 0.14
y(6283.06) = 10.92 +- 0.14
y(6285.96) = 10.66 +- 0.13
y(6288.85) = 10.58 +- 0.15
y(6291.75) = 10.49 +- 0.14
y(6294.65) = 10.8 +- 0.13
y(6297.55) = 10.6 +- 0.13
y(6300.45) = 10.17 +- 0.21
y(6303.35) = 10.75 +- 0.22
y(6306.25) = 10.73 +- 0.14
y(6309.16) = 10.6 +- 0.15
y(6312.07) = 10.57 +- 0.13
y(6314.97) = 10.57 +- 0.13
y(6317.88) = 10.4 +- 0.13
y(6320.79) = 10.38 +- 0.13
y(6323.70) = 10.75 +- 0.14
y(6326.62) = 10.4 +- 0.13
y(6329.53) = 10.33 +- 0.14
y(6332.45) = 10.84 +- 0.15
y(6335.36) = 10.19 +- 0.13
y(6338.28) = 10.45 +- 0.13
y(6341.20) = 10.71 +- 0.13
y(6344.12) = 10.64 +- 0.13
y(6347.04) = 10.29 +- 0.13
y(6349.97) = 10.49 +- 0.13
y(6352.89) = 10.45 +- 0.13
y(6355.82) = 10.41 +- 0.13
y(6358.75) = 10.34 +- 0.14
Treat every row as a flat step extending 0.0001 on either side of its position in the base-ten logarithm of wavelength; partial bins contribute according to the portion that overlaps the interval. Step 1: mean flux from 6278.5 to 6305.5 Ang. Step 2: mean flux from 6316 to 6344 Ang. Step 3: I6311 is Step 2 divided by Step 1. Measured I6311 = 0.99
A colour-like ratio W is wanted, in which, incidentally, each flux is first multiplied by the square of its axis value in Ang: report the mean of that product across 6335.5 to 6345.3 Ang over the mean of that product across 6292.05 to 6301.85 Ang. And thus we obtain 1.02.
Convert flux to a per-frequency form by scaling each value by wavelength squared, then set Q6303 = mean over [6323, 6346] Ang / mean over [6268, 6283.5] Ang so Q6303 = 1.0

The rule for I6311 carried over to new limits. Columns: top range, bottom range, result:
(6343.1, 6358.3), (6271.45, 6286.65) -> 0.98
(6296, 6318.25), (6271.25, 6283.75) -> 0.99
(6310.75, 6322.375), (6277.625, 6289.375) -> 0.98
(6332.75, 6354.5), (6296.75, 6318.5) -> 0.99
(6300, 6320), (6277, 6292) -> 0.99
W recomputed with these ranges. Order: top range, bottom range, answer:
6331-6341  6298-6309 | 1.01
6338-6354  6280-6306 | 1.01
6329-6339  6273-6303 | 1.00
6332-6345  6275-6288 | 1.00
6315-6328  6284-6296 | 1.00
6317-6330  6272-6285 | 0.99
